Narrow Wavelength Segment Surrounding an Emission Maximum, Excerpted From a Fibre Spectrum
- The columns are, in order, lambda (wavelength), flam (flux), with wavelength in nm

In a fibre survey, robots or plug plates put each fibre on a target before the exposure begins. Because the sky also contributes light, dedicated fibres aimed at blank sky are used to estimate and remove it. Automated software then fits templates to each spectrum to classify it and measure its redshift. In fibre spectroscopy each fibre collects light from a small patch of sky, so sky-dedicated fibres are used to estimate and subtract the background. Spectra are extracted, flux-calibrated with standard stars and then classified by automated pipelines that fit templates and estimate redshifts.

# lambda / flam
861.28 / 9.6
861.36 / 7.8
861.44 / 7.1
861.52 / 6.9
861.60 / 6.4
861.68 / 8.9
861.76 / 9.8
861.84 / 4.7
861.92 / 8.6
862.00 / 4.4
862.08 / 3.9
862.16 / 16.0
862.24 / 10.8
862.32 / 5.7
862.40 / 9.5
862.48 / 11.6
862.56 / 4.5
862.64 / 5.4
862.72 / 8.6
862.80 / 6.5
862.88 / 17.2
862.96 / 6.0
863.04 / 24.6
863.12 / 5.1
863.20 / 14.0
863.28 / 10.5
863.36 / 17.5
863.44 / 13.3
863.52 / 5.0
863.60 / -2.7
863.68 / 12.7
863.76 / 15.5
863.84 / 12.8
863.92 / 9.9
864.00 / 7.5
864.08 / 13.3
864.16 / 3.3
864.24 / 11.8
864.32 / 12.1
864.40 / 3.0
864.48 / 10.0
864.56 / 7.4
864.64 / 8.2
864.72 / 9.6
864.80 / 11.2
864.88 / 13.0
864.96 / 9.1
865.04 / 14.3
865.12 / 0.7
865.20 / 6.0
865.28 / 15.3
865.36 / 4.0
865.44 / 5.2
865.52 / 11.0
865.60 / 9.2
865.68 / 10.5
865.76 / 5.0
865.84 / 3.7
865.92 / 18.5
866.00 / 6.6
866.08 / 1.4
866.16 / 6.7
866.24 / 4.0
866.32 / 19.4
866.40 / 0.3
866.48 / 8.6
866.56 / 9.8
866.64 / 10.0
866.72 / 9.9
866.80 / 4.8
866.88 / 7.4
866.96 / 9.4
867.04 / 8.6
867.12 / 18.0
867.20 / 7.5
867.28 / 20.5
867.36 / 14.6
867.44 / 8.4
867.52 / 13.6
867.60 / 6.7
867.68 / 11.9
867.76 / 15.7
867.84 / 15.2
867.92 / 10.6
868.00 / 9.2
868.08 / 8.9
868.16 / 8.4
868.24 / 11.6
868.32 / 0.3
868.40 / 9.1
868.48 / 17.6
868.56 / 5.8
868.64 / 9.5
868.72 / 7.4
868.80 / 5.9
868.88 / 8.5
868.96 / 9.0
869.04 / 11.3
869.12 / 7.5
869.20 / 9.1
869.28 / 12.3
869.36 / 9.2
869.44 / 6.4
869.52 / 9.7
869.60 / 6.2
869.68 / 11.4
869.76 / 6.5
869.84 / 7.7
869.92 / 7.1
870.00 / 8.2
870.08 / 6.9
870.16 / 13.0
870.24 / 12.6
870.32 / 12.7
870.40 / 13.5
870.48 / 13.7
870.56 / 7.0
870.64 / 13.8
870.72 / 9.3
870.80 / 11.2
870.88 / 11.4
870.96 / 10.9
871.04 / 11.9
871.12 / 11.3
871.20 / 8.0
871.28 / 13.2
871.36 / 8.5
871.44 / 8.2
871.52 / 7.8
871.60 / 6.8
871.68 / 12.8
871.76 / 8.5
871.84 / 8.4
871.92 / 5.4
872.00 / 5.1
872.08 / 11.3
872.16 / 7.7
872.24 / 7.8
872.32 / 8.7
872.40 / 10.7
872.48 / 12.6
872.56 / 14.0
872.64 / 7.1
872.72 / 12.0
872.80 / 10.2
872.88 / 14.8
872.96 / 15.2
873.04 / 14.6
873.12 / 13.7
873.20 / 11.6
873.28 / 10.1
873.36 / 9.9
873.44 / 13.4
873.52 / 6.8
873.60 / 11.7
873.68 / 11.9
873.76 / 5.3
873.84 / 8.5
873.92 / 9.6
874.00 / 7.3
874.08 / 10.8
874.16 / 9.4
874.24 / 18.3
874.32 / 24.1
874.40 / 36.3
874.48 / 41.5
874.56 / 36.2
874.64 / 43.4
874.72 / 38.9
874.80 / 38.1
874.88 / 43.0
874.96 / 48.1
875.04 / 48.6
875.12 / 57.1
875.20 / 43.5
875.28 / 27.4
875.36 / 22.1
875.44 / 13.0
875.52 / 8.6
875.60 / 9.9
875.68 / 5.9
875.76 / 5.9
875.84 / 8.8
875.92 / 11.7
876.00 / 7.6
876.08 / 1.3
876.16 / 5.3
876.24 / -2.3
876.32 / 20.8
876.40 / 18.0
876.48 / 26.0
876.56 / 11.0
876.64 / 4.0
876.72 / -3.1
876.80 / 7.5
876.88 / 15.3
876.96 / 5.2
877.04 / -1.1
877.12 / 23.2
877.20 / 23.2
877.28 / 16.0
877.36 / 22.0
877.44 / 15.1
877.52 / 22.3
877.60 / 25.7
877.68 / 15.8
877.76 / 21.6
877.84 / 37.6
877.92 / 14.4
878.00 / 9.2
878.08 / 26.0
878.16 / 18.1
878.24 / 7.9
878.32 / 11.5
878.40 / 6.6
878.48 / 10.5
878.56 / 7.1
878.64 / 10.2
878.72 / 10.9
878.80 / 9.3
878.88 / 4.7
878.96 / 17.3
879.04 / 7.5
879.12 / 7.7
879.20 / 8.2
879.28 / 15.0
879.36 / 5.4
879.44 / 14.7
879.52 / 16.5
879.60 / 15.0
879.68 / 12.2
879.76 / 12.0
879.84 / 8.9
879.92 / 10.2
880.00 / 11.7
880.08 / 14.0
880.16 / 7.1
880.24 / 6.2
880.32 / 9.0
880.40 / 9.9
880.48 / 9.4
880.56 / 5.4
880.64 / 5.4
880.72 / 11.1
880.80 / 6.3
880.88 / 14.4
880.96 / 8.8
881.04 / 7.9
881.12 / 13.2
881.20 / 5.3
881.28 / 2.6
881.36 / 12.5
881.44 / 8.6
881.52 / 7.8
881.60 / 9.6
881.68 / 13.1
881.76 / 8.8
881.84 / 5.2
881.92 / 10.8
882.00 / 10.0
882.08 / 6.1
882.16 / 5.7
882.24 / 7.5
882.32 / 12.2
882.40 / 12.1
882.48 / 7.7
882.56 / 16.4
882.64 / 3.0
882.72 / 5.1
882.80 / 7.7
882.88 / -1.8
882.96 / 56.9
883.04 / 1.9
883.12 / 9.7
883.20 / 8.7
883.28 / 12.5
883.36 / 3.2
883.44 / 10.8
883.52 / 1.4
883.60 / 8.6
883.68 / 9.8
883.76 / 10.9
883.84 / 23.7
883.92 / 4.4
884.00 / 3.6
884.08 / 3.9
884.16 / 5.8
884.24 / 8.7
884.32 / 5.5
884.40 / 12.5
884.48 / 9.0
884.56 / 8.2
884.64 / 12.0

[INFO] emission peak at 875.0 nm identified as H-alpha 6563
